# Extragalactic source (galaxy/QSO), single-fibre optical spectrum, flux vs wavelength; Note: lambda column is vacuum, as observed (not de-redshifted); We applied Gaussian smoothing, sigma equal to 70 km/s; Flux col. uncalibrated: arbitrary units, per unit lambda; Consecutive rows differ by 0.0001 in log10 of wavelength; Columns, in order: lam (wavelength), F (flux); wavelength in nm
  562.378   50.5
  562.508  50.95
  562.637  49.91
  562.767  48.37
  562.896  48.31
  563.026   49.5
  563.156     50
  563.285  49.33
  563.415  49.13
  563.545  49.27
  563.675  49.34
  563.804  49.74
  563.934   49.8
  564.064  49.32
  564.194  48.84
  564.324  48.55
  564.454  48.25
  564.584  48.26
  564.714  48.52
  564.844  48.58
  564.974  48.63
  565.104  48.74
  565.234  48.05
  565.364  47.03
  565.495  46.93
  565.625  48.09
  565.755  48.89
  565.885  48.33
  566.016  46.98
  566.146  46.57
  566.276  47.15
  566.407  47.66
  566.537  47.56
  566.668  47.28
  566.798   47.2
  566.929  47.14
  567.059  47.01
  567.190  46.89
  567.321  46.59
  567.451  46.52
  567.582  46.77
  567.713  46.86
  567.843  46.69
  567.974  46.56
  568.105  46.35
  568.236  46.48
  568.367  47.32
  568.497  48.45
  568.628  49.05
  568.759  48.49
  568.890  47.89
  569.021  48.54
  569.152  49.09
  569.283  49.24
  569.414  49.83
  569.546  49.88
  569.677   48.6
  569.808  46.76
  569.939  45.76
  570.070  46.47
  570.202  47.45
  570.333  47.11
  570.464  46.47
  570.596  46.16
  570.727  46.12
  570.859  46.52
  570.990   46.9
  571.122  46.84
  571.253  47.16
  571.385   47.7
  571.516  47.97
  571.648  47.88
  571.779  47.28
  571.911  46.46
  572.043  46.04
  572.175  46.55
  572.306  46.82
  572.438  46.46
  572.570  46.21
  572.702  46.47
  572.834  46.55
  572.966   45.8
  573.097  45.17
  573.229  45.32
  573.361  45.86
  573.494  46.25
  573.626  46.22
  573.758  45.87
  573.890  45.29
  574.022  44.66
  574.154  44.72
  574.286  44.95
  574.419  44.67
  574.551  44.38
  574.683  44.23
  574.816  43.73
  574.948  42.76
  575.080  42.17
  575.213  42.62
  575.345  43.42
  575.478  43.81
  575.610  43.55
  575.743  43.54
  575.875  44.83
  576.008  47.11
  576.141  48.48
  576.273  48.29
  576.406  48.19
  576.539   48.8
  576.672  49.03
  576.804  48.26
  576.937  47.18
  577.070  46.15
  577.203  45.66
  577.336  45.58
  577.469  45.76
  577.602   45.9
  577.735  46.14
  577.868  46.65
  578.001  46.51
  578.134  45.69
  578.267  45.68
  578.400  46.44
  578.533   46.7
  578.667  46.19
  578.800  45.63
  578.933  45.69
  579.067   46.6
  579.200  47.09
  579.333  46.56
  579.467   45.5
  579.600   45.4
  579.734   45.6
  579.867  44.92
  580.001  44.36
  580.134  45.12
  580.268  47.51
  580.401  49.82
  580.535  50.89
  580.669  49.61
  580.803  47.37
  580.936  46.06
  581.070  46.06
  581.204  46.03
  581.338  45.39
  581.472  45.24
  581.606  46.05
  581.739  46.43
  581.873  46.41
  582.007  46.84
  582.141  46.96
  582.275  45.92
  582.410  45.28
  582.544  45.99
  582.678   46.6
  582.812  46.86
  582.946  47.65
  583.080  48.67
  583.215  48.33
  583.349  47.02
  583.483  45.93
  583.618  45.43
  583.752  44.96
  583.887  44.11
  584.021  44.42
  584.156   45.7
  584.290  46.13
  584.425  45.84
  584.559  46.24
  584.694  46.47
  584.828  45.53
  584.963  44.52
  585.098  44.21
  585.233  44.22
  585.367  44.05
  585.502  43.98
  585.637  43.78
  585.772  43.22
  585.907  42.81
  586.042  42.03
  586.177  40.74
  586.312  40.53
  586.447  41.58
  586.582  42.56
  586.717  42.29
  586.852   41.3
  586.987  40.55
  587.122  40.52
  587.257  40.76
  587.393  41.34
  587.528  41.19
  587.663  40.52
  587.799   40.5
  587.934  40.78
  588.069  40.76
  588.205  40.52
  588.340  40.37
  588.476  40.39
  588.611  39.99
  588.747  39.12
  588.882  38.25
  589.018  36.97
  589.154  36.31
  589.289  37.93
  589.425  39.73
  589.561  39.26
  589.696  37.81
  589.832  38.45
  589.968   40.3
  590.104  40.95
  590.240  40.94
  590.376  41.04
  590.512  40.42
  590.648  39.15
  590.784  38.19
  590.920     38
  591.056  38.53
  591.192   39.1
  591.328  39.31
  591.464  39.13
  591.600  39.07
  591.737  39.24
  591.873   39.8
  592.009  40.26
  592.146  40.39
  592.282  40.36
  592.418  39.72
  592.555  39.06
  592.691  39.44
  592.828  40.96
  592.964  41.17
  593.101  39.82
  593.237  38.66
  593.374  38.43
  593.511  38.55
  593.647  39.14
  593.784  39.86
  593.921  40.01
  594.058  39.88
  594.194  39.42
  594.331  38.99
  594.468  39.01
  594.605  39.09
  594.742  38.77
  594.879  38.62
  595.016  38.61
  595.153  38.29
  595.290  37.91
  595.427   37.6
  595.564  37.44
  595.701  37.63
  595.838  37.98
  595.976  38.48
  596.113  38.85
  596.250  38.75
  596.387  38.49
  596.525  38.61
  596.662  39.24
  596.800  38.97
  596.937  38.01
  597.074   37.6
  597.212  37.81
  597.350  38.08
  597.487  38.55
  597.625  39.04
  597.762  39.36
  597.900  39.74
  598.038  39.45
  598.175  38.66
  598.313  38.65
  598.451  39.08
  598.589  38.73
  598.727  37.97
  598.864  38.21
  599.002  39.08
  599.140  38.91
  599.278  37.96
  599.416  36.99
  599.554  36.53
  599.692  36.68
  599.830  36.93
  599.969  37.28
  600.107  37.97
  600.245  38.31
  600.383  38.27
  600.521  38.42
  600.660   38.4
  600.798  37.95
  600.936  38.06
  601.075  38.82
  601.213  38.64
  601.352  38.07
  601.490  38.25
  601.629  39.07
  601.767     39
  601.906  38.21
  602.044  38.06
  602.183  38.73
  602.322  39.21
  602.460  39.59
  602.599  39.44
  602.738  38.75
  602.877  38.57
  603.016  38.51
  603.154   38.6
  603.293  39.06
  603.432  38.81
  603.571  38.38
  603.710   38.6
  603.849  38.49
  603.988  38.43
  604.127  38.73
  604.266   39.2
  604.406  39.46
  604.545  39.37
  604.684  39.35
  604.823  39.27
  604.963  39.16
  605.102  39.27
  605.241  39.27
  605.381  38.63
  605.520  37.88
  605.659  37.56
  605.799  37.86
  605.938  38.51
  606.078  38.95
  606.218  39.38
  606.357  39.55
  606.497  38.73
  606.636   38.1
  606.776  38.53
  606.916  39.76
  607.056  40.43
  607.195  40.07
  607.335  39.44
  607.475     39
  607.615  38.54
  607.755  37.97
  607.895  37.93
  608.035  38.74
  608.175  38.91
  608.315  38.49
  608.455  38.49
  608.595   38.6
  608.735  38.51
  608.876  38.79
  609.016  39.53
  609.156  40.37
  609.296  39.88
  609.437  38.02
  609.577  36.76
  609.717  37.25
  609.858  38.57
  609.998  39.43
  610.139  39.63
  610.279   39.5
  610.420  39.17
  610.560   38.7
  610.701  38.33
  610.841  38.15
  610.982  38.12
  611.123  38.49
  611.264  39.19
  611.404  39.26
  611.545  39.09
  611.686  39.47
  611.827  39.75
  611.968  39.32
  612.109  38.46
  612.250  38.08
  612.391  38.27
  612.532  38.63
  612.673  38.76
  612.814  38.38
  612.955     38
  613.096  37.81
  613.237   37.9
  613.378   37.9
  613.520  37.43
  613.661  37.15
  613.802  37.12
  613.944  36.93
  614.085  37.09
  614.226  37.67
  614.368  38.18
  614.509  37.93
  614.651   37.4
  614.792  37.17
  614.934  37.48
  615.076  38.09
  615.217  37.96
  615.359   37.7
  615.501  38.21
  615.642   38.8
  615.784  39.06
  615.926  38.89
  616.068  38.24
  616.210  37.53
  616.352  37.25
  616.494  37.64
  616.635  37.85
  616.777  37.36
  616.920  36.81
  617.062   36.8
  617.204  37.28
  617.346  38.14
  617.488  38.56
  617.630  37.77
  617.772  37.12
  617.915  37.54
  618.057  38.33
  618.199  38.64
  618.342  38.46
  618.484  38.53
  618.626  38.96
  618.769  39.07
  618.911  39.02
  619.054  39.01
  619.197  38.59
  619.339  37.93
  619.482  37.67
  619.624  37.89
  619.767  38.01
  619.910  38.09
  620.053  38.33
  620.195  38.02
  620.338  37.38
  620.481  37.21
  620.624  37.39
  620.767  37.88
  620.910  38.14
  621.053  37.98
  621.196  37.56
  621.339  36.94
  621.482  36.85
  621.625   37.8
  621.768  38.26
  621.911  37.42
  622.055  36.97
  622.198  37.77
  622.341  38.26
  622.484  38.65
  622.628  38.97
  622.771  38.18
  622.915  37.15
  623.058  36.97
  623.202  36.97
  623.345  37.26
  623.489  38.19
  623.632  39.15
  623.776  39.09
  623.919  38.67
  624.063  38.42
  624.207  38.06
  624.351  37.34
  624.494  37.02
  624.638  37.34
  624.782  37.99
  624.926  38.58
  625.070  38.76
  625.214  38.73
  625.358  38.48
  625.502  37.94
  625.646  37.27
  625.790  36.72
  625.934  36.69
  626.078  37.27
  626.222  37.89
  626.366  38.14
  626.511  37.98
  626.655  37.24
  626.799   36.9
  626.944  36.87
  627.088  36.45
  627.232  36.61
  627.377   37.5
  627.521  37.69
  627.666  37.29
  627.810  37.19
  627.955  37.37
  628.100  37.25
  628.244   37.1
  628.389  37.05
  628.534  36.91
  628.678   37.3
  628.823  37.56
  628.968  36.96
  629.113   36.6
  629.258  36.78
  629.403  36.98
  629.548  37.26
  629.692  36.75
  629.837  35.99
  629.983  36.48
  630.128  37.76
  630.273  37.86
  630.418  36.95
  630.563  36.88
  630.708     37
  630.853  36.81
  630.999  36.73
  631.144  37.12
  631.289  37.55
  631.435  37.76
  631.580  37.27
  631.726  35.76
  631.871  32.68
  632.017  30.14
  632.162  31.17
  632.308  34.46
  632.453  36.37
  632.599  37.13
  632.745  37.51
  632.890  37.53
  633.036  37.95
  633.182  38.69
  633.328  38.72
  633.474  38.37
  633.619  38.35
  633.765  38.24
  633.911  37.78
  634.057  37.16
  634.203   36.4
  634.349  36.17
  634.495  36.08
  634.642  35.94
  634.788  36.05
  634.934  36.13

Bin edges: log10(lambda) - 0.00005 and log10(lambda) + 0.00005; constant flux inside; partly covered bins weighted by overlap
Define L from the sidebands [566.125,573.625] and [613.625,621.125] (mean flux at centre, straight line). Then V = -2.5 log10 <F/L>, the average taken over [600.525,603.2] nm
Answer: 0.062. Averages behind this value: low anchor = 47.1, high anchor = 37.9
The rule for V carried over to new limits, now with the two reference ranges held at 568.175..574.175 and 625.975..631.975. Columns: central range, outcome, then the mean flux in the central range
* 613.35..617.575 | 0.04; 37.7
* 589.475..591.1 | 0.11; 39.4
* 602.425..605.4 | 0.06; 38.9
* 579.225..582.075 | -0.03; 46.5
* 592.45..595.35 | 0.10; 39.2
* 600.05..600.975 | 0.10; 38.2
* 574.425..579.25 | 0.01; 45.8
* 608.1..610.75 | 0.04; 38.8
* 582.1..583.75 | -0.04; 46.6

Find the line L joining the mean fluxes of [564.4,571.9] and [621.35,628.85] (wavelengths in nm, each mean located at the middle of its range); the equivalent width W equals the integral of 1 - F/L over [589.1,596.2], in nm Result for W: 0.68 nm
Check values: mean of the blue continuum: 47.5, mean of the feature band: 39.1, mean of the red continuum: 37.6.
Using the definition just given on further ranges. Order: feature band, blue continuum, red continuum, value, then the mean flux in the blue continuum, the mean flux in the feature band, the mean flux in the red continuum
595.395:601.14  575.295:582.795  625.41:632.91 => 0.592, 46.4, 38.3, 36.7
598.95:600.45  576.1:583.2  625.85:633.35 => 0.176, 46.7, 37.7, 36.8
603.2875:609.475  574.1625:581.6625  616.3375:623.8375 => 0.250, 46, 38.9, 37.9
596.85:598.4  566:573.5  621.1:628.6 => 0.134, 47.1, 38.6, 37.6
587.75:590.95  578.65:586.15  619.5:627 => 0.365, 45.9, 39.4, 37.8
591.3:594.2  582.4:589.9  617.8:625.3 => 0.151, 42.7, 39.6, 38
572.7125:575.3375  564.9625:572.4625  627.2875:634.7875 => 0.095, 47.4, 44.8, 36.8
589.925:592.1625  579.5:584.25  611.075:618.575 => 0.227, 46.4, 39.6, 38.1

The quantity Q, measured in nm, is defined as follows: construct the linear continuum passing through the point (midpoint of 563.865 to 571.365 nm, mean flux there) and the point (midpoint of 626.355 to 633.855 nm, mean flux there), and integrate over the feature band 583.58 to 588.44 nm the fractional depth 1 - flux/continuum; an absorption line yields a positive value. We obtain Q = 0.17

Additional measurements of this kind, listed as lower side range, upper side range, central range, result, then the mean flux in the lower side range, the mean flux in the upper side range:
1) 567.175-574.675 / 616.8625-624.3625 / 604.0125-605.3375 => 0.052 nm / 46.8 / 38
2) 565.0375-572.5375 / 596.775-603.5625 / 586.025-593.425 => 0.270 nm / 47.4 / 38.4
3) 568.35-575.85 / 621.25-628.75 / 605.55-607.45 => 0.079 nm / 46.3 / 37.6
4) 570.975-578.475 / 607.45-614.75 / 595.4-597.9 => 0.181 nm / 45.9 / 38.4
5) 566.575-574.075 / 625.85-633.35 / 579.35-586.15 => -0.152 nm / 47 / 36.8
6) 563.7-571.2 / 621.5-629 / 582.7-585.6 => -0.060 nm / 47.7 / 37.6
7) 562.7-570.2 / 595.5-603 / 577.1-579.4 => -0.082 nm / 48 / 38.4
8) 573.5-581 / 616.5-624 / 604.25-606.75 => 0.113 nm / 46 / 37.9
